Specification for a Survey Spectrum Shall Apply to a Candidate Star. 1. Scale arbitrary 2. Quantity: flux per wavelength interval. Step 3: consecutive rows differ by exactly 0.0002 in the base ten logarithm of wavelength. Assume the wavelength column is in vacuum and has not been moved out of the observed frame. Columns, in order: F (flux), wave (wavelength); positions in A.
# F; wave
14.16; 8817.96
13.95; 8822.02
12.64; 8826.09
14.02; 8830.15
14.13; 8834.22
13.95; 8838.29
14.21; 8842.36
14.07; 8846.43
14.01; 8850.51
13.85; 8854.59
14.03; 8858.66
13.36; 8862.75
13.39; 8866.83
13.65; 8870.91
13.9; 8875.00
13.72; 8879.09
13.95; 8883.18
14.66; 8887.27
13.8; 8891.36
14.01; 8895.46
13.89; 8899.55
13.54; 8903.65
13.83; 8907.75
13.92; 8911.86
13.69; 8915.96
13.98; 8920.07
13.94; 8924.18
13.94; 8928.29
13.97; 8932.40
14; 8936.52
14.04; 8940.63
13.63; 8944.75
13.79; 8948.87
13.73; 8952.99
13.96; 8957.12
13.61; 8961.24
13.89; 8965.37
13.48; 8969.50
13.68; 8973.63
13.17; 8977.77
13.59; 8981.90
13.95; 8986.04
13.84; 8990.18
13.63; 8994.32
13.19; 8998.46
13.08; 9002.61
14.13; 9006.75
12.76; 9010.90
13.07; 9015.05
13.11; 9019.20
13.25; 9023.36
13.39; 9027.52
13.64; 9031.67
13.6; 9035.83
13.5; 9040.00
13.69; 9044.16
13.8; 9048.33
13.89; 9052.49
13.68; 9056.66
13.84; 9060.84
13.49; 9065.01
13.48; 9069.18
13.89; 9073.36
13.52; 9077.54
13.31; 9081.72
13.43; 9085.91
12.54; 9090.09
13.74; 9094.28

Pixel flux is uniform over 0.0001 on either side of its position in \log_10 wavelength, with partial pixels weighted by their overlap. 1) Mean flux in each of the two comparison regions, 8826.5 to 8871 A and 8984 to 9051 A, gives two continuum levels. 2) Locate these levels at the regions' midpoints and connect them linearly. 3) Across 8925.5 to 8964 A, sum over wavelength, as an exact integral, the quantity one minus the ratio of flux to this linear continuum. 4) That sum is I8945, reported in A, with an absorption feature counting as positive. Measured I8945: -0.6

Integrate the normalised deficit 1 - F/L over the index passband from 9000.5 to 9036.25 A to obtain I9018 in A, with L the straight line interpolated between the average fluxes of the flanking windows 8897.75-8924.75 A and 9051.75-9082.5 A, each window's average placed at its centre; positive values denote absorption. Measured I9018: 1.0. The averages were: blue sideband 13.8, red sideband 13.6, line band 13.3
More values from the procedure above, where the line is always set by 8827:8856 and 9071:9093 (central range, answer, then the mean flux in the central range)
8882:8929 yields -0.39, 13.9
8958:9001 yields 0.04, 13.6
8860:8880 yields 0.42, 13.6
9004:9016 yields 0.19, 13.3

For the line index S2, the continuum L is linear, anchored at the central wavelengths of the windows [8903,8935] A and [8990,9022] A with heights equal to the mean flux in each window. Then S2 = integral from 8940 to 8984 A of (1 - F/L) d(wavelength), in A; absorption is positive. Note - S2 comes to -0.3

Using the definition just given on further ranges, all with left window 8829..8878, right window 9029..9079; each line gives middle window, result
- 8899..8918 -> 0.1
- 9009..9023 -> 0.7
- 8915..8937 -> -0.2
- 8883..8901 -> -0.3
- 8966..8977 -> 0.1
